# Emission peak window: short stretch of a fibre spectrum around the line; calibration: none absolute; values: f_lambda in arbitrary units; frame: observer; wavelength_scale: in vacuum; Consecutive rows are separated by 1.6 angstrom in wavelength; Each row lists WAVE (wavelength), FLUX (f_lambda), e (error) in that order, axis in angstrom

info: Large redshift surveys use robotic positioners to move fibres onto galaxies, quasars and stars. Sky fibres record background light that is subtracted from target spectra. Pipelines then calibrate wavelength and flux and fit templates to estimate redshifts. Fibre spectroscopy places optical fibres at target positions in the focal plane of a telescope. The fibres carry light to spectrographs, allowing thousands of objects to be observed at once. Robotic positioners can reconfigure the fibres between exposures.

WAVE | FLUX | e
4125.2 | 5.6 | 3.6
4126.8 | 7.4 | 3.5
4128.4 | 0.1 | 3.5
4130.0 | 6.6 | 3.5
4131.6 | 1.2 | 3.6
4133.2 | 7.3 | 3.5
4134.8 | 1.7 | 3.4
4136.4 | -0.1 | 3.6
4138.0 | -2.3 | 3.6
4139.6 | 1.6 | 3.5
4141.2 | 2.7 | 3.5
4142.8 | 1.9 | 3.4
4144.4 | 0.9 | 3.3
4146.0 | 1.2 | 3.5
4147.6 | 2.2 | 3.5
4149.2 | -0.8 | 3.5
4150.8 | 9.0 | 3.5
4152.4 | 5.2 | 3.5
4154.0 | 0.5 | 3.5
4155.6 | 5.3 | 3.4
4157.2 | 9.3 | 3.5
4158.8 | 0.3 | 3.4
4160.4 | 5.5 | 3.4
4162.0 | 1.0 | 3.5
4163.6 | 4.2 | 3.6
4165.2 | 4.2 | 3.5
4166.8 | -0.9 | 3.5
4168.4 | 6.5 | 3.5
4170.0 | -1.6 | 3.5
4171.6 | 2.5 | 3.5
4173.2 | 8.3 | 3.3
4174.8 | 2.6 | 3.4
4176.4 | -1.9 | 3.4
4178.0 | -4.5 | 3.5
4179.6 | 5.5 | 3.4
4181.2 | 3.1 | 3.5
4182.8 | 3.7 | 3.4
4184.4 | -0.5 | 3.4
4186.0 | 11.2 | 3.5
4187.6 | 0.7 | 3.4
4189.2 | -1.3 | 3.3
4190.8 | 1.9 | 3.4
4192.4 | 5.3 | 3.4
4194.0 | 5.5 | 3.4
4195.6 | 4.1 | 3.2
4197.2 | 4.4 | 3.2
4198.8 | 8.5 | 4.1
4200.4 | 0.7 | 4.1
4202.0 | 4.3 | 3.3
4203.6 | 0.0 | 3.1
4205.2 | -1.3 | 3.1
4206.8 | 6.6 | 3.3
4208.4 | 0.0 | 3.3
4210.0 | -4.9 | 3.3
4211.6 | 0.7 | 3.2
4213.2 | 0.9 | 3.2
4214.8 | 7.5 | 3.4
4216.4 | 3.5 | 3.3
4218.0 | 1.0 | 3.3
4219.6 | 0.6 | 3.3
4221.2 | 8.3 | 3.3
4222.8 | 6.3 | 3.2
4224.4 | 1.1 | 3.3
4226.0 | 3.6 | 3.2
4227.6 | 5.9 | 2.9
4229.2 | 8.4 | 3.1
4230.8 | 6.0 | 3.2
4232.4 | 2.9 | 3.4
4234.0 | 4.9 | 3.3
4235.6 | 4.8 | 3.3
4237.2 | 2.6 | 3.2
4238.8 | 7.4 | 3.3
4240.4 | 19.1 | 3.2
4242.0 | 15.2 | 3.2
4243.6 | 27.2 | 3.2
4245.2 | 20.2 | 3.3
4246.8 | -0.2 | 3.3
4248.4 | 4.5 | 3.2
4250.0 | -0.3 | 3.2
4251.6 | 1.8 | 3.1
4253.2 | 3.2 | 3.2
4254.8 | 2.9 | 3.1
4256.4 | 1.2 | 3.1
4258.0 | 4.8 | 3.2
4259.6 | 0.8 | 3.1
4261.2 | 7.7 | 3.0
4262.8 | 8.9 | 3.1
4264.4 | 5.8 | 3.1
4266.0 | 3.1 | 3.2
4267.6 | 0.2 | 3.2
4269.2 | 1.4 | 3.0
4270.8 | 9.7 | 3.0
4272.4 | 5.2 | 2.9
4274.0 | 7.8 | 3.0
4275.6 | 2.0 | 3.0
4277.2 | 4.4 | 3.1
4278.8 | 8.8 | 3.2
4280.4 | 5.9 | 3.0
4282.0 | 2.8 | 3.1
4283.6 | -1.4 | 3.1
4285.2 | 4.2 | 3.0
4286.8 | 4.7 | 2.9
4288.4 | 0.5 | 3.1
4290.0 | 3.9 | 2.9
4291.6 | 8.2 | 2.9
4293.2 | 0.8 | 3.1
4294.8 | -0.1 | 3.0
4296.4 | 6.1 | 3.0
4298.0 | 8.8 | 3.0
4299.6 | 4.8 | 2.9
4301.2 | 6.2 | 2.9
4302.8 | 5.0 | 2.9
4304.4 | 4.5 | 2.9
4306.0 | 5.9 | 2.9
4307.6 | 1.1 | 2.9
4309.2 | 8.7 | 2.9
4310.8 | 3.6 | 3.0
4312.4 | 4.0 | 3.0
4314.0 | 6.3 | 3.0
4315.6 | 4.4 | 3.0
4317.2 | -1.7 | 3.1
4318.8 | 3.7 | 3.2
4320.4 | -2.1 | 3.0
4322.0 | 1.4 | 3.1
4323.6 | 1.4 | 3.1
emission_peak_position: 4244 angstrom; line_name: [O II] 3727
